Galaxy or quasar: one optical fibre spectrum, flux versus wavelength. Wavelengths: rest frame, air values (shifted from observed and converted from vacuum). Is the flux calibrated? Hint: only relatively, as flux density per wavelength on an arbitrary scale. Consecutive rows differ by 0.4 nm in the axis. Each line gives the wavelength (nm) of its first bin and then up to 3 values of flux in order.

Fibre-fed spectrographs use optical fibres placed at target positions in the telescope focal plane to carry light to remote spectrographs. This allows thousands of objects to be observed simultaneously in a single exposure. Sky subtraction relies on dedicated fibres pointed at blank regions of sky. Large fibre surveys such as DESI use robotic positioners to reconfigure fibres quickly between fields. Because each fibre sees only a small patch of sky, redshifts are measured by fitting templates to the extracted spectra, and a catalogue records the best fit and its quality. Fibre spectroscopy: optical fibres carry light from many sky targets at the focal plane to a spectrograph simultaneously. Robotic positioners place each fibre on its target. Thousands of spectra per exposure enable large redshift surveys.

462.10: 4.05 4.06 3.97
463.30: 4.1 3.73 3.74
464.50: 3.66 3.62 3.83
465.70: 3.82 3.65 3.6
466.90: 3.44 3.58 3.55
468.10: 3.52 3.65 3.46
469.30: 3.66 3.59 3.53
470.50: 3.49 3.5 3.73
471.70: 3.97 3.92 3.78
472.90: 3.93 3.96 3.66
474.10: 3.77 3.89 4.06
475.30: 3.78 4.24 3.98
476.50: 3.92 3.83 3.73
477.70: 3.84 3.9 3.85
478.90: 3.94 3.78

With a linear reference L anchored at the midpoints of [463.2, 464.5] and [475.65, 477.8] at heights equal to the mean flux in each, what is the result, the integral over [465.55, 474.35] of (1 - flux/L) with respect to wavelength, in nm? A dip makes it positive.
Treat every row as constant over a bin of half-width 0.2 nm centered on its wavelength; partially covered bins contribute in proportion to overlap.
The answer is 0.42 nm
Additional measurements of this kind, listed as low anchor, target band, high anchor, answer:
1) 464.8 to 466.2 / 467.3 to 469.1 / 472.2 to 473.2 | 0.12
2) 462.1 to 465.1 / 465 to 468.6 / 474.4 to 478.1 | 0.23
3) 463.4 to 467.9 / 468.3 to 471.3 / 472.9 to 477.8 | 0.16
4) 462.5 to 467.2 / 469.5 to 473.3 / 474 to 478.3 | 0.11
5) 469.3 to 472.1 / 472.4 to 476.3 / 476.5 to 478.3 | -0.16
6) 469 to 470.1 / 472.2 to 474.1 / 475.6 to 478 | -0.04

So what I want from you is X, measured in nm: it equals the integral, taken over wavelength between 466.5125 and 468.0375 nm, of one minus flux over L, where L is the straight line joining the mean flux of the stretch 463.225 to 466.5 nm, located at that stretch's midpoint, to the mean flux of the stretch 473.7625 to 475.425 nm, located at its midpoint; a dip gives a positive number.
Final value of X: 0.10 nm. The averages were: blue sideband 3.75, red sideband 3.86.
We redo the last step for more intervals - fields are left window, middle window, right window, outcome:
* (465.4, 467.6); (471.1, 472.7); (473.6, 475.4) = -0.03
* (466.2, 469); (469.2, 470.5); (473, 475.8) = 0.03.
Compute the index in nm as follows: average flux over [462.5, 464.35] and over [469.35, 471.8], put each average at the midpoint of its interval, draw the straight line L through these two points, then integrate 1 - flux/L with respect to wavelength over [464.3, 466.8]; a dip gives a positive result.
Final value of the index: 0.08 nm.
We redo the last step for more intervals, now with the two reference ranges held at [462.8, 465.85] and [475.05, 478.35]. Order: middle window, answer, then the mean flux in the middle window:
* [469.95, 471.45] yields 0.12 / 3.56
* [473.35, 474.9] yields 0.02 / 3.83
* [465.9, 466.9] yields 0.06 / 3.59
